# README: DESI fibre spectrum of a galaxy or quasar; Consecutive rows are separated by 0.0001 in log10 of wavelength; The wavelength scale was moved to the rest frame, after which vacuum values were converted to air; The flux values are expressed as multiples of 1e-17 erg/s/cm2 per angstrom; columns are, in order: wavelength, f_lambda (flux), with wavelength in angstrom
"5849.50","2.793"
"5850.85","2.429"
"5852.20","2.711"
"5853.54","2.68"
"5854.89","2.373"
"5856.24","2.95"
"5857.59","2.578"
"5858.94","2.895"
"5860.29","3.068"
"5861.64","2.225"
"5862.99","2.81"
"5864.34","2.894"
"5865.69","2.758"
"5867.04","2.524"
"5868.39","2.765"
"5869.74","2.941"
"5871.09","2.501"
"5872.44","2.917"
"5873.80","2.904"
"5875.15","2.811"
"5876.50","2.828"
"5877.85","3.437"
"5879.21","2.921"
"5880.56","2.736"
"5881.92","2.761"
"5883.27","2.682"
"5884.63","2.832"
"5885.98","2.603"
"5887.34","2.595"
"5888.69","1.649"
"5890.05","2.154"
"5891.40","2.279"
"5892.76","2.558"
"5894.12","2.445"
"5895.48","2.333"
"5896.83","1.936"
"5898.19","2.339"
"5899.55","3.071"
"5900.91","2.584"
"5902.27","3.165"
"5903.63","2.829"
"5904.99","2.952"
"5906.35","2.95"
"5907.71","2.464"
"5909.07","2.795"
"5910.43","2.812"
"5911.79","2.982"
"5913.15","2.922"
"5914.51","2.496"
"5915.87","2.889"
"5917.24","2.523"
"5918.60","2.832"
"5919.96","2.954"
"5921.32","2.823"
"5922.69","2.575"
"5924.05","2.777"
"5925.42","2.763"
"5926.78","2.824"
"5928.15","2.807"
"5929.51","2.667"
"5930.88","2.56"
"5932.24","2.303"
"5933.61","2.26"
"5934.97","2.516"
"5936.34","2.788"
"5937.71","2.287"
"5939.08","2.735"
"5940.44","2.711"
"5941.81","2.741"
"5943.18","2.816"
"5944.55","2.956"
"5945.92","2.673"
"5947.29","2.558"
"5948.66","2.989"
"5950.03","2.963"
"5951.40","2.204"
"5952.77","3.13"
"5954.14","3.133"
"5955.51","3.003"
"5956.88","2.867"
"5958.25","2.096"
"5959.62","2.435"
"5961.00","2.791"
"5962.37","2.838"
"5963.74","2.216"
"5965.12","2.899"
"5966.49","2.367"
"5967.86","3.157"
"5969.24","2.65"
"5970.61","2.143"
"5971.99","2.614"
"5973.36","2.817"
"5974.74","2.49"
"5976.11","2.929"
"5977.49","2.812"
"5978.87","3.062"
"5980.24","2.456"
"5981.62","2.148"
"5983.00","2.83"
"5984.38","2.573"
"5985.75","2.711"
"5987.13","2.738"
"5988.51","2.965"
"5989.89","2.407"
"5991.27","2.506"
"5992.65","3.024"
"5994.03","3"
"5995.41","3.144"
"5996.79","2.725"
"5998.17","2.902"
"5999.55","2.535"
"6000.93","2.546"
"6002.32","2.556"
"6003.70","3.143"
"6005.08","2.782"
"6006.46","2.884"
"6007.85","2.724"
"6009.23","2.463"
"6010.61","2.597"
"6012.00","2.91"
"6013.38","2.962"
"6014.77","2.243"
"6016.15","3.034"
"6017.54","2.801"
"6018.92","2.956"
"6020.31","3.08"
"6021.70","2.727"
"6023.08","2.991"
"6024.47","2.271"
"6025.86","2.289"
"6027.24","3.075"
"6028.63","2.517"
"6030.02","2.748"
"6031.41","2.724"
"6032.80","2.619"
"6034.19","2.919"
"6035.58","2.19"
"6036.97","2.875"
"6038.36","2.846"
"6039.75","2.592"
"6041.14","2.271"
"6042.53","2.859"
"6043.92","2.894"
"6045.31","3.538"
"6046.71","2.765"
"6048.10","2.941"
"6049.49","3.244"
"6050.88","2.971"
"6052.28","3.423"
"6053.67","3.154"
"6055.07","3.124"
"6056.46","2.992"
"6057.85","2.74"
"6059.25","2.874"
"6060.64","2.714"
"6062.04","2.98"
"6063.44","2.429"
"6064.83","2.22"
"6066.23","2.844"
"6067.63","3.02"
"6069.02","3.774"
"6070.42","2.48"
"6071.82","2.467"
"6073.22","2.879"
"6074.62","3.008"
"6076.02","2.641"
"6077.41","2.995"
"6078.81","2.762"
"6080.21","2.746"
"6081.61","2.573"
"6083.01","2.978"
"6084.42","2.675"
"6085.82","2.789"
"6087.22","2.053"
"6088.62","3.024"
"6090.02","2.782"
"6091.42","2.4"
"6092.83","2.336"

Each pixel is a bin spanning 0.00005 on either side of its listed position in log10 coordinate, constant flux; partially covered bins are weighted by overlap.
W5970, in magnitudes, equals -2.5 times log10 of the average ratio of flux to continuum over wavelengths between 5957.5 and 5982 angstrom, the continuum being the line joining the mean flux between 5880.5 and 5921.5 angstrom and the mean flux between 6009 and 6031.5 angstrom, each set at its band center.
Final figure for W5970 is 0.03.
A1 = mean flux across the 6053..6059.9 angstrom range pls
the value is 2.98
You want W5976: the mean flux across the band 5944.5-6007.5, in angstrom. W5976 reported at 2.72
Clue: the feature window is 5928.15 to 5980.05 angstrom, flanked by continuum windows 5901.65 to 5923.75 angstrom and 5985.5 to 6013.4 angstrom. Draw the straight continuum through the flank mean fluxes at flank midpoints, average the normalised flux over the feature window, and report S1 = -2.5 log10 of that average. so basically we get 0.04 mag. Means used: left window 2.81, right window 2.77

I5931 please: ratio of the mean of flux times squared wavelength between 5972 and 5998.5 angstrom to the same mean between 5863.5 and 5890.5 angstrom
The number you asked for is 1.0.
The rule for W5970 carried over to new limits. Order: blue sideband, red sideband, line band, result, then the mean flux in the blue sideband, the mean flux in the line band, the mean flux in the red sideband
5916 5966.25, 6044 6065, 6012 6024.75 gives 0.02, 2.69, 2.81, 2.96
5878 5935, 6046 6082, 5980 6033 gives 0.03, 2.65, 2.73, 2.88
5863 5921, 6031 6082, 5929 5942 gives 0.08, 2.7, 2.55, 2.84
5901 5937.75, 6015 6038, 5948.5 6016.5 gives 0.00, 2.73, 2.72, 2.73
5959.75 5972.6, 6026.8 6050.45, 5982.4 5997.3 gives -0.04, 2.62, 2.78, 2.8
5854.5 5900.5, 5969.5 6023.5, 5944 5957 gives -0.06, 2.65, 2.85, 2.74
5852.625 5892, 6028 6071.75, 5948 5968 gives 0.01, 2.69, 2.73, 2.84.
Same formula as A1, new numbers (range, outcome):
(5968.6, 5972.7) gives 2.47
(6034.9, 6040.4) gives 2.63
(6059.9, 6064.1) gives 2.71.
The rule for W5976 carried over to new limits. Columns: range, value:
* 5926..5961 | 2.68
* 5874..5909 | 2.64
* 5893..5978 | 2.69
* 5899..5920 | 2.82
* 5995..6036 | 2.74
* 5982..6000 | 2.77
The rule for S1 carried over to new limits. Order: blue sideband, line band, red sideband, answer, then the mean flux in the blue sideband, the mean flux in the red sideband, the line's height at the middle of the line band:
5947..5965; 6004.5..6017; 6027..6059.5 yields 0.03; 2.72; 2.87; 2.81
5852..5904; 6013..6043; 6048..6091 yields 0.04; 2.67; 2.84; 2.81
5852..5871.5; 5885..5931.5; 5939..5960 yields 0.04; 2.72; 2.76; 2.74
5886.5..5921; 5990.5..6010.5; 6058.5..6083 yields -0.02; 2.62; 2.79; 2.72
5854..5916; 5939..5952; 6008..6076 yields 0.00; 2.69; 2.81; 2.74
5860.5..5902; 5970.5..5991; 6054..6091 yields 0.02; 2.64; 2.79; 2.72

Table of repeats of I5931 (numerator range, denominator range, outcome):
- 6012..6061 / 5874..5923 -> 1.10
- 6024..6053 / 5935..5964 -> 1.06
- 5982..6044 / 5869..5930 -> 1.05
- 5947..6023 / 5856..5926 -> 1.04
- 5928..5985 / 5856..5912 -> 1.01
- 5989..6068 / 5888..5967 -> 1.09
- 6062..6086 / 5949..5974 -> 1.08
